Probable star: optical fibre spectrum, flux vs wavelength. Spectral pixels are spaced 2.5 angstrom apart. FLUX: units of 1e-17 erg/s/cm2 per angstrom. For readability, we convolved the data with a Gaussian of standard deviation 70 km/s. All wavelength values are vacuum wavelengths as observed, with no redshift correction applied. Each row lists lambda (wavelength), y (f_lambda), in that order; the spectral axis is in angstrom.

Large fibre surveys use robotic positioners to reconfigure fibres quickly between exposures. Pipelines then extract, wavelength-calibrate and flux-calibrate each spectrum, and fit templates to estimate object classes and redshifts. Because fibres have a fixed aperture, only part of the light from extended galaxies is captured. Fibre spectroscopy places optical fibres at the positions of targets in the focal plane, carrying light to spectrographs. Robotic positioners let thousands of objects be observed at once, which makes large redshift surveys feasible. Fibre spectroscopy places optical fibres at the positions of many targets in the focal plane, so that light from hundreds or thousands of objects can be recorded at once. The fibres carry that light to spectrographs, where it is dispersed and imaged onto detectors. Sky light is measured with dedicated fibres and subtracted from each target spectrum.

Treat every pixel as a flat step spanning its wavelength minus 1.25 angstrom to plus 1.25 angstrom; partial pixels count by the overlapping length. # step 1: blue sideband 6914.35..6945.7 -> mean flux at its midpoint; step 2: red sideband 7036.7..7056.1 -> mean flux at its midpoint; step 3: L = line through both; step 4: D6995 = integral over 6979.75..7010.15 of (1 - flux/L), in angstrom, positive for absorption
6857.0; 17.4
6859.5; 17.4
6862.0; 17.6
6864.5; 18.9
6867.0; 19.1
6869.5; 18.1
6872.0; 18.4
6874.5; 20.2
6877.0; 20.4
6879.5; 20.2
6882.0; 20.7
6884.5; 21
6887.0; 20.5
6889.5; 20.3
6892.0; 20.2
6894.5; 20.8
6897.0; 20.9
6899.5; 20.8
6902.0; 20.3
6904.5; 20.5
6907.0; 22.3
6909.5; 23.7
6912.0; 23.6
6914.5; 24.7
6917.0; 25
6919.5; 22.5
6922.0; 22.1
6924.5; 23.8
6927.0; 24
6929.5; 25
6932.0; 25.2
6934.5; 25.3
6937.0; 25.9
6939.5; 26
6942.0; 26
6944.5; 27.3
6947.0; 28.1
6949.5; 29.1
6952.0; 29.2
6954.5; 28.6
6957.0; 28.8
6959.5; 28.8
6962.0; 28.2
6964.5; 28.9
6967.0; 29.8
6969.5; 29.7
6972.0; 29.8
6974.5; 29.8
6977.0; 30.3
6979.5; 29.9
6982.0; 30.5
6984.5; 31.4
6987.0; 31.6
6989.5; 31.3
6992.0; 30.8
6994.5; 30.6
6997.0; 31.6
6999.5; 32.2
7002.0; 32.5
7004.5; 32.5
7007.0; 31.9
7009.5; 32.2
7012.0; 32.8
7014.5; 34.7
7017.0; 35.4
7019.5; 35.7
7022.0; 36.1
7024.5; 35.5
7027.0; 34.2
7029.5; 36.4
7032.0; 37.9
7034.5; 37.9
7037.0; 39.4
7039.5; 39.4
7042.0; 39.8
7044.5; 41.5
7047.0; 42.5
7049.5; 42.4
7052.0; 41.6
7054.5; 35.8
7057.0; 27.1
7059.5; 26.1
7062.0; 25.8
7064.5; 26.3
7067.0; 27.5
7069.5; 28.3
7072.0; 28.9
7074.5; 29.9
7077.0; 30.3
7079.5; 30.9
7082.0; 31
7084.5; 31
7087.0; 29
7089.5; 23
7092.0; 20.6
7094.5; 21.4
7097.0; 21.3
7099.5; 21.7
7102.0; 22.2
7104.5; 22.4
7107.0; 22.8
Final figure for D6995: 1.6 angstrom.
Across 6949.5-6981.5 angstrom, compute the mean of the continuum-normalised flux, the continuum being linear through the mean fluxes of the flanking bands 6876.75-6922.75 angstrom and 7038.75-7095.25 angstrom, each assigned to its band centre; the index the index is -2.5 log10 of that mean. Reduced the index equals -0.15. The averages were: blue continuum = 21.6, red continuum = 31.3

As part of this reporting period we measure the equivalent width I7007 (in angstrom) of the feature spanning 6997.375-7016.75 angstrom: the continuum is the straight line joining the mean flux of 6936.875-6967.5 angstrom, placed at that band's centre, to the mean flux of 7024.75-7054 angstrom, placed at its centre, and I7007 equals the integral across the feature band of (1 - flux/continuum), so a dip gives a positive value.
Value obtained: 1.3 angstrom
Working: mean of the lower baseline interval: 28.1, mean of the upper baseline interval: 39.1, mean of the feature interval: 32.8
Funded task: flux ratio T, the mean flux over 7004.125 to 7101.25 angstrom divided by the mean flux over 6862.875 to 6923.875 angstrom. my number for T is 1.5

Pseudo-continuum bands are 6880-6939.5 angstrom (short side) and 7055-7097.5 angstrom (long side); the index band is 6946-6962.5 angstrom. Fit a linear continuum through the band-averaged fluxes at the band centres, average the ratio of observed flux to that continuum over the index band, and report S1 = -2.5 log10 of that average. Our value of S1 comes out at -0.20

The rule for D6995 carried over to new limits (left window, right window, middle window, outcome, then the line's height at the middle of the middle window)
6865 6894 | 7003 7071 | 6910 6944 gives -0.3 angstrom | 24.4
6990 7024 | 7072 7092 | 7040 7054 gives -4.7 angstrom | 30.7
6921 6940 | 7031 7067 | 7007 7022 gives -0.8 angstrom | 32.5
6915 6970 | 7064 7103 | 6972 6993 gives -3.2 angstrom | 26.6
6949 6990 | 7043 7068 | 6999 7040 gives -3.8 angstrom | 32.1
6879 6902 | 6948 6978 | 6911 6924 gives 0.1 angstrom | 23.8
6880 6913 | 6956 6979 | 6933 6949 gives -0.1 angstrom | 26.3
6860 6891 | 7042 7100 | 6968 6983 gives -3.0 angstrom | 24.9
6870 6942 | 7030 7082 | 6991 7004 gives -1.0 angstrom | 29.4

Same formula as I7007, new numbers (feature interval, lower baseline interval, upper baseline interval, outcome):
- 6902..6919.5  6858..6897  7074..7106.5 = -2.11 angstrom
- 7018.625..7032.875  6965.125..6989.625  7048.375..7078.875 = -2.49 angstrom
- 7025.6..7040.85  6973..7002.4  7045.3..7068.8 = -2.51 angstrom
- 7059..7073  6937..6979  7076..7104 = -0.58 angstrom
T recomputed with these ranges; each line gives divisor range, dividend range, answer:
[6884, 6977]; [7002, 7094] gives 1.31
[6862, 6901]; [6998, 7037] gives 1.74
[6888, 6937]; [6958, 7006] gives 1.34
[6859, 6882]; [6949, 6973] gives 1.53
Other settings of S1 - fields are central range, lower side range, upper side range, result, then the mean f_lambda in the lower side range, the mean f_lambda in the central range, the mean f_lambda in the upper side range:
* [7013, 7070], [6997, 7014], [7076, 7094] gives -0.16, 32.4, 35.2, 27.7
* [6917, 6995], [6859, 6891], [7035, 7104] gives -0.16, 19.5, 27.9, 30.5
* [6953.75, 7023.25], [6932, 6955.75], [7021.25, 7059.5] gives 0.02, 27.2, 31.3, 37.5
